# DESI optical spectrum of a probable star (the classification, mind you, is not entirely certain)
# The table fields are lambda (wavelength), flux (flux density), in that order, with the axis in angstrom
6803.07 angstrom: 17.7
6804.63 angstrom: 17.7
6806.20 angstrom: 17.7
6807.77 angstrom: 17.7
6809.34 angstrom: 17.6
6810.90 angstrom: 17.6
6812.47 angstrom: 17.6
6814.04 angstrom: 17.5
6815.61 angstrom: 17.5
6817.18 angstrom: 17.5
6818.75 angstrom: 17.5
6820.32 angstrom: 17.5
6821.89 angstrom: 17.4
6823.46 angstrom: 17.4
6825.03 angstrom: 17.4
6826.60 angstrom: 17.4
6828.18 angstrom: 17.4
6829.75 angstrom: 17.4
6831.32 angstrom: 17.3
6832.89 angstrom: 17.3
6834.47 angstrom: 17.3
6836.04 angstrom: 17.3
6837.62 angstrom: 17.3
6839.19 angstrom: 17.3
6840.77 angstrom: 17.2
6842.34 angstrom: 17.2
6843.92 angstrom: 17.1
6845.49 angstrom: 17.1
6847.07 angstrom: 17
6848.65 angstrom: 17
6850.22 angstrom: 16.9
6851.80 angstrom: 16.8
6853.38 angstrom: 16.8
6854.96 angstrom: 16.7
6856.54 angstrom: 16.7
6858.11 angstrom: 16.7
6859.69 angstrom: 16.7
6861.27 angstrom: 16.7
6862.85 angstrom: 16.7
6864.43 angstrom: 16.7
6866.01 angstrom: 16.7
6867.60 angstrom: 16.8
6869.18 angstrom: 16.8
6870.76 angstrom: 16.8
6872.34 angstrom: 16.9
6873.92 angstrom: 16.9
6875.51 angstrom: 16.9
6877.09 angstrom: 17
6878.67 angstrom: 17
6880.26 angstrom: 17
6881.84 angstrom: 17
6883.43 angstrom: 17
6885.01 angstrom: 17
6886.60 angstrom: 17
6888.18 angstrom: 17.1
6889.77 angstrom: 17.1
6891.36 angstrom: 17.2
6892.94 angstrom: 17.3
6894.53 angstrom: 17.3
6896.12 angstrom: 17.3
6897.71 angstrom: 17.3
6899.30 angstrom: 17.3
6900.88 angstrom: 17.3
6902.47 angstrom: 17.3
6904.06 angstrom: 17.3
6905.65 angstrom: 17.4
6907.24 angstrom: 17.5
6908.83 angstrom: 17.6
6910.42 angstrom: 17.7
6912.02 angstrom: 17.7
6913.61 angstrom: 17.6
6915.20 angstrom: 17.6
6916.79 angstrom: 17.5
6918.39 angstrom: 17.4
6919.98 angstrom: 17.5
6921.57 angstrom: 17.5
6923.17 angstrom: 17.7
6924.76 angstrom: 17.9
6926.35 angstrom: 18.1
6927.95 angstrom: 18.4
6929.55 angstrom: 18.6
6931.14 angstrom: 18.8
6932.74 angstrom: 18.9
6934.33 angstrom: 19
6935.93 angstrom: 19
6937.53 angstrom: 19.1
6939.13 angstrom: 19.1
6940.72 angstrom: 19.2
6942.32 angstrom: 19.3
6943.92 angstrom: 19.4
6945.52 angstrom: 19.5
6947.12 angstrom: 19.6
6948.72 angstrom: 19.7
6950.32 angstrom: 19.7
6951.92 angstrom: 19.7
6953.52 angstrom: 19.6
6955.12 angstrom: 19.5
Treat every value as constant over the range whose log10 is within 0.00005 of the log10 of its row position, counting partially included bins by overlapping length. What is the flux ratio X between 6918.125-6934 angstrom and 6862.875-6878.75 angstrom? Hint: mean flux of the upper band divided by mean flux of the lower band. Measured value 1.08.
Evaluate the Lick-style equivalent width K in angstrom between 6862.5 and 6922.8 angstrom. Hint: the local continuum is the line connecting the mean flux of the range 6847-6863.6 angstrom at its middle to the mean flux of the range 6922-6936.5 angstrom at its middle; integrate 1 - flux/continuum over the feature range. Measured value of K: 1.5 angstrom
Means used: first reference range 16.8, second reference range 18.5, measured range 17.2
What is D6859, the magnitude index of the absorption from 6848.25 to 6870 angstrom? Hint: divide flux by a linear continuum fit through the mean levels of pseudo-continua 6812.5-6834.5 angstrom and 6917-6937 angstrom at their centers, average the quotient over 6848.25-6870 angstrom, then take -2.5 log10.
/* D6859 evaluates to 0.06 mag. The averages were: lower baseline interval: 17.4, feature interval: 16.8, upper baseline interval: 18.2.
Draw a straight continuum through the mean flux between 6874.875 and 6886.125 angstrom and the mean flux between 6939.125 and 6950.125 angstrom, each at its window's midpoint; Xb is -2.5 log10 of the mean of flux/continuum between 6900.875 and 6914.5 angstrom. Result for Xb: 0.033 mag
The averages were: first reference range 17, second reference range 19.4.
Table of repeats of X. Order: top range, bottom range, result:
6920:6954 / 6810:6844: 1.09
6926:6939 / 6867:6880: 1.11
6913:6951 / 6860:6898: 1.10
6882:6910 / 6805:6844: 0.99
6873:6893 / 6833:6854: 1.00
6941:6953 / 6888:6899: 1.13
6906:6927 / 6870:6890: 1.04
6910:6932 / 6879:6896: 1.04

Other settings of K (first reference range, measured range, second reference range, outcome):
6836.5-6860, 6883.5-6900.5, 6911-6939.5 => 0.45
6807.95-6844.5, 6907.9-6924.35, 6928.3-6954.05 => 1.10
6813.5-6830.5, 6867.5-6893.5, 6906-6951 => 1.44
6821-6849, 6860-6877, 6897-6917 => 0.56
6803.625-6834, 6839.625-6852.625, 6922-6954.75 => 0.58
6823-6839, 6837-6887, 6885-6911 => 1.18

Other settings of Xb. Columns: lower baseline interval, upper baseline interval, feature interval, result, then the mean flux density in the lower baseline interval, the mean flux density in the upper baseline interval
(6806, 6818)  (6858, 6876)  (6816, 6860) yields 0.00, 17.6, 16.8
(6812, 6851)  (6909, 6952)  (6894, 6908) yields 0.05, 17.3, 18.5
